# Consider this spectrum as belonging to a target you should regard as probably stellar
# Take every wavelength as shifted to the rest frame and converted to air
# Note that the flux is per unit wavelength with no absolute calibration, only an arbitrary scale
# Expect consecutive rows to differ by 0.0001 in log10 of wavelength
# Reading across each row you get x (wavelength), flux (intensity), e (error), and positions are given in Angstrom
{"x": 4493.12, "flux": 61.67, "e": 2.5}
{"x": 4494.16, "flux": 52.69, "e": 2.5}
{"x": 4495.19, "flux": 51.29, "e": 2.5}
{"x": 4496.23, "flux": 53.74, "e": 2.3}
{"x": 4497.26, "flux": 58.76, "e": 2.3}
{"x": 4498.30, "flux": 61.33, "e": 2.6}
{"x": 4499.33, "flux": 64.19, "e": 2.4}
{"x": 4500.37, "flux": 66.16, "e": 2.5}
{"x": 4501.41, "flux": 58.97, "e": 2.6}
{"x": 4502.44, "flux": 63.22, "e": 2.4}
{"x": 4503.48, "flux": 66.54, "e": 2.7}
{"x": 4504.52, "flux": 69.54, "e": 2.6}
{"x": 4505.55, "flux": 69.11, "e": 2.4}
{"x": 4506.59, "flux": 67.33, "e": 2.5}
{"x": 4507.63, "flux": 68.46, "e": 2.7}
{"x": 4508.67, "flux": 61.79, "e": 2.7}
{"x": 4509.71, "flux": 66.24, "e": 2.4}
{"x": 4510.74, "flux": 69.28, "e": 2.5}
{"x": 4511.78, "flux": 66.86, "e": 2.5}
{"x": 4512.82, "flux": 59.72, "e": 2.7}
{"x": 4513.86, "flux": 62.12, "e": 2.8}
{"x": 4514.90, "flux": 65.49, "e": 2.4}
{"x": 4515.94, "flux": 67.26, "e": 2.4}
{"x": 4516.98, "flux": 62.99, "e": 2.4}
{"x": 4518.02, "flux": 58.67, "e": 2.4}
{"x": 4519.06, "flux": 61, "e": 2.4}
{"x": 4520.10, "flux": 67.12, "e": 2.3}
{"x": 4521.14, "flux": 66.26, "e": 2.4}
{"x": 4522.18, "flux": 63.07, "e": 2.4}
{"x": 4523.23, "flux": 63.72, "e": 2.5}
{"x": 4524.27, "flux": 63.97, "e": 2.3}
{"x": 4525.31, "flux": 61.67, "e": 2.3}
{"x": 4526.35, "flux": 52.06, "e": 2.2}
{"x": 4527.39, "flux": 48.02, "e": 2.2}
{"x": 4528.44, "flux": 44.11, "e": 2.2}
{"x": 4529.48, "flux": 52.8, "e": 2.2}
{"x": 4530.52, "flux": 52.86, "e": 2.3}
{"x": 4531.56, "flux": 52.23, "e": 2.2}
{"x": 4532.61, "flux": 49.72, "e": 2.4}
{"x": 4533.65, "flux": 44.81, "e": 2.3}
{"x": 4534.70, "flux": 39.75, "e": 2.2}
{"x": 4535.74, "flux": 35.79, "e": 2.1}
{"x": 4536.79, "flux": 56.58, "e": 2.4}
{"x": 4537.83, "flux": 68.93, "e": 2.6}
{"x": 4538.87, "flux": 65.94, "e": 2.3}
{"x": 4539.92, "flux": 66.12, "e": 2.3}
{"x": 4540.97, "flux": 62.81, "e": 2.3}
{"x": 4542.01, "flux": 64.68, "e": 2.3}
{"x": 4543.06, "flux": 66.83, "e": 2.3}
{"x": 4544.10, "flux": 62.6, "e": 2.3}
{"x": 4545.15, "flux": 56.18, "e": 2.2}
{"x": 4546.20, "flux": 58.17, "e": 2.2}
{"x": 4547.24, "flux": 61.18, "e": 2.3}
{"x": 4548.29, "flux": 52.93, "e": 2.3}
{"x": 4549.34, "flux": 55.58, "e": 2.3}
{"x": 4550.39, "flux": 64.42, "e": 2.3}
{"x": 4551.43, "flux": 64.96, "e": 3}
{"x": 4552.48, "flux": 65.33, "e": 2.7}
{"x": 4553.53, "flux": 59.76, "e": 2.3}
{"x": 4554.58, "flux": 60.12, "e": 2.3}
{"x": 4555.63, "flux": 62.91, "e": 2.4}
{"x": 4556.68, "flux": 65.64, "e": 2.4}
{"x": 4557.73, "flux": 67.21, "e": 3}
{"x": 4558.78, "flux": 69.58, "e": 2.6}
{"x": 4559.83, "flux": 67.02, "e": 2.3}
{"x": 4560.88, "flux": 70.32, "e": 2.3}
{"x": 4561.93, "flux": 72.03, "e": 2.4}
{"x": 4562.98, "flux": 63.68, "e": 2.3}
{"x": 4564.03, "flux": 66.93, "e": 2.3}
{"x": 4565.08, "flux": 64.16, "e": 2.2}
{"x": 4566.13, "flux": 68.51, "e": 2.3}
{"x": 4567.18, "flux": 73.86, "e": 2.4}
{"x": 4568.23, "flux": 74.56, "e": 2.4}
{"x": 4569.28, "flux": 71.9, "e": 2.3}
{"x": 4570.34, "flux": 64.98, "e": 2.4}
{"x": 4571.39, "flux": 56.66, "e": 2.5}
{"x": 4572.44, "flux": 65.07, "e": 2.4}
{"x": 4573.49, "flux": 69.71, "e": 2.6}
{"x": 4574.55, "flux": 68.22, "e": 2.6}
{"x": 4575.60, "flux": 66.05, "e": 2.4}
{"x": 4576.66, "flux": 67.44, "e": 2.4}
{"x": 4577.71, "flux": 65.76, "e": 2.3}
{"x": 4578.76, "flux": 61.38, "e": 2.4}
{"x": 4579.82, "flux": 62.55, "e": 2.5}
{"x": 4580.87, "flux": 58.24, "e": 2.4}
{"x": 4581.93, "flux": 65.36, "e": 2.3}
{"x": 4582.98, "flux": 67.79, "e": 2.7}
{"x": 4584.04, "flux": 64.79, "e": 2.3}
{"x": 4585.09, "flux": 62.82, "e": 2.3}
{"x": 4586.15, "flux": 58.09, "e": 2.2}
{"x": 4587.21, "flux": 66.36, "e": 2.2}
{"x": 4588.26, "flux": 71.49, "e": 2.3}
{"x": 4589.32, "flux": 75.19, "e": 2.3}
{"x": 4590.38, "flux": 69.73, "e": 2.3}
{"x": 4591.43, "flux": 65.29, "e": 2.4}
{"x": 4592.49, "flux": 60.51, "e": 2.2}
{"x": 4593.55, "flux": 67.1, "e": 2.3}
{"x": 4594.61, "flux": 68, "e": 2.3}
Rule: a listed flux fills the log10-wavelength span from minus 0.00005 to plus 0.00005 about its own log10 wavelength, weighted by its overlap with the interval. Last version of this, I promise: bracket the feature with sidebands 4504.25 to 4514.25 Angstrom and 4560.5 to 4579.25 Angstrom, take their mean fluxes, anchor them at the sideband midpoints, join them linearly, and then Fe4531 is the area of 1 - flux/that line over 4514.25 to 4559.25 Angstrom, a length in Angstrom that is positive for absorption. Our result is 4.91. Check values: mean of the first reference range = 66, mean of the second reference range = 67.3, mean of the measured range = 59.3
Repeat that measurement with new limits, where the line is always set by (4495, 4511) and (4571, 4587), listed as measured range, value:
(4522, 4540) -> 2.7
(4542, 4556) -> 0.6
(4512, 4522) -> 0.0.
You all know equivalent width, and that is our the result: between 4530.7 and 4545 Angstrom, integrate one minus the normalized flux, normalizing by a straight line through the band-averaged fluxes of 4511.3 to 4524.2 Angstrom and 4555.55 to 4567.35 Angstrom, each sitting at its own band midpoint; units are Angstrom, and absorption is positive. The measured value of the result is 2.0 Angstrom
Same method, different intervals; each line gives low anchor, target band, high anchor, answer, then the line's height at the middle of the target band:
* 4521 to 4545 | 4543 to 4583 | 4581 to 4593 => -1.92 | 61.7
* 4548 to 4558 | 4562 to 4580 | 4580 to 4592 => -0.77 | 64.1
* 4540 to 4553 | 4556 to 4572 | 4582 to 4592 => -1.00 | 63.8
